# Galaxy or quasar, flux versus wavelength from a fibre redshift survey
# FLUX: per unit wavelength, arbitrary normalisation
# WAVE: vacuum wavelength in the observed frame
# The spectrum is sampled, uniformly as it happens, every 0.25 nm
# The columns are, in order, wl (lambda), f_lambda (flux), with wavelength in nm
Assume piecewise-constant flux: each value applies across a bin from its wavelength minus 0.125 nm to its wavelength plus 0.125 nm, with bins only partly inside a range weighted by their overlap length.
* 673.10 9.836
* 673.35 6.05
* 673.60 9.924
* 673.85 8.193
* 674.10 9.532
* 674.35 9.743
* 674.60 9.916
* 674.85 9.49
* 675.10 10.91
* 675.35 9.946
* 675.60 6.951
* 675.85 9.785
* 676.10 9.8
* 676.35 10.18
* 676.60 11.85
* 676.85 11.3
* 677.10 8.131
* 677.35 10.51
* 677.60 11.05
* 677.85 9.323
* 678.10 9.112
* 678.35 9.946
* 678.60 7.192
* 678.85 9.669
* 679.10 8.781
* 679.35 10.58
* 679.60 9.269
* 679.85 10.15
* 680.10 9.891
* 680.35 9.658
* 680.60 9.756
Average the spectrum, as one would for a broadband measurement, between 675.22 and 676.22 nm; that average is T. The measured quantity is 9.13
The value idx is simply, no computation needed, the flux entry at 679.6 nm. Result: 9.269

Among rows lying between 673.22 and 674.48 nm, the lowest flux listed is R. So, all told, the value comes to 6.05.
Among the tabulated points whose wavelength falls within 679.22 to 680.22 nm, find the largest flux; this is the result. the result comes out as 10.58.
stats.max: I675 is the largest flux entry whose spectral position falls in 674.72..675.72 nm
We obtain 10.91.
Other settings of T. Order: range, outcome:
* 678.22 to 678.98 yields 8.94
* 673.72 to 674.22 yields 8.87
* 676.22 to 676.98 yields 11.1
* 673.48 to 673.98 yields 9.05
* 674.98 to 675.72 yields 9.27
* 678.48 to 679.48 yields 9.07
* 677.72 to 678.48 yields 9.46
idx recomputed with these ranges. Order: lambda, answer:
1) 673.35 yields 6.05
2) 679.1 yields 8.781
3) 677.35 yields 10.51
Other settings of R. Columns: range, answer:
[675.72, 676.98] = 9.785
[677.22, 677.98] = 9.323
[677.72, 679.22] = 7.192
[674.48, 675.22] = 9.49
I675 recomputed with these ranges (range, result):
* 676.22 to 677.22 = 11.85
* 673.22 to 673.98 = 9.924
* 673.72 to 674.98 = 9.916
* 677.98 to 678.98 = 9.946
